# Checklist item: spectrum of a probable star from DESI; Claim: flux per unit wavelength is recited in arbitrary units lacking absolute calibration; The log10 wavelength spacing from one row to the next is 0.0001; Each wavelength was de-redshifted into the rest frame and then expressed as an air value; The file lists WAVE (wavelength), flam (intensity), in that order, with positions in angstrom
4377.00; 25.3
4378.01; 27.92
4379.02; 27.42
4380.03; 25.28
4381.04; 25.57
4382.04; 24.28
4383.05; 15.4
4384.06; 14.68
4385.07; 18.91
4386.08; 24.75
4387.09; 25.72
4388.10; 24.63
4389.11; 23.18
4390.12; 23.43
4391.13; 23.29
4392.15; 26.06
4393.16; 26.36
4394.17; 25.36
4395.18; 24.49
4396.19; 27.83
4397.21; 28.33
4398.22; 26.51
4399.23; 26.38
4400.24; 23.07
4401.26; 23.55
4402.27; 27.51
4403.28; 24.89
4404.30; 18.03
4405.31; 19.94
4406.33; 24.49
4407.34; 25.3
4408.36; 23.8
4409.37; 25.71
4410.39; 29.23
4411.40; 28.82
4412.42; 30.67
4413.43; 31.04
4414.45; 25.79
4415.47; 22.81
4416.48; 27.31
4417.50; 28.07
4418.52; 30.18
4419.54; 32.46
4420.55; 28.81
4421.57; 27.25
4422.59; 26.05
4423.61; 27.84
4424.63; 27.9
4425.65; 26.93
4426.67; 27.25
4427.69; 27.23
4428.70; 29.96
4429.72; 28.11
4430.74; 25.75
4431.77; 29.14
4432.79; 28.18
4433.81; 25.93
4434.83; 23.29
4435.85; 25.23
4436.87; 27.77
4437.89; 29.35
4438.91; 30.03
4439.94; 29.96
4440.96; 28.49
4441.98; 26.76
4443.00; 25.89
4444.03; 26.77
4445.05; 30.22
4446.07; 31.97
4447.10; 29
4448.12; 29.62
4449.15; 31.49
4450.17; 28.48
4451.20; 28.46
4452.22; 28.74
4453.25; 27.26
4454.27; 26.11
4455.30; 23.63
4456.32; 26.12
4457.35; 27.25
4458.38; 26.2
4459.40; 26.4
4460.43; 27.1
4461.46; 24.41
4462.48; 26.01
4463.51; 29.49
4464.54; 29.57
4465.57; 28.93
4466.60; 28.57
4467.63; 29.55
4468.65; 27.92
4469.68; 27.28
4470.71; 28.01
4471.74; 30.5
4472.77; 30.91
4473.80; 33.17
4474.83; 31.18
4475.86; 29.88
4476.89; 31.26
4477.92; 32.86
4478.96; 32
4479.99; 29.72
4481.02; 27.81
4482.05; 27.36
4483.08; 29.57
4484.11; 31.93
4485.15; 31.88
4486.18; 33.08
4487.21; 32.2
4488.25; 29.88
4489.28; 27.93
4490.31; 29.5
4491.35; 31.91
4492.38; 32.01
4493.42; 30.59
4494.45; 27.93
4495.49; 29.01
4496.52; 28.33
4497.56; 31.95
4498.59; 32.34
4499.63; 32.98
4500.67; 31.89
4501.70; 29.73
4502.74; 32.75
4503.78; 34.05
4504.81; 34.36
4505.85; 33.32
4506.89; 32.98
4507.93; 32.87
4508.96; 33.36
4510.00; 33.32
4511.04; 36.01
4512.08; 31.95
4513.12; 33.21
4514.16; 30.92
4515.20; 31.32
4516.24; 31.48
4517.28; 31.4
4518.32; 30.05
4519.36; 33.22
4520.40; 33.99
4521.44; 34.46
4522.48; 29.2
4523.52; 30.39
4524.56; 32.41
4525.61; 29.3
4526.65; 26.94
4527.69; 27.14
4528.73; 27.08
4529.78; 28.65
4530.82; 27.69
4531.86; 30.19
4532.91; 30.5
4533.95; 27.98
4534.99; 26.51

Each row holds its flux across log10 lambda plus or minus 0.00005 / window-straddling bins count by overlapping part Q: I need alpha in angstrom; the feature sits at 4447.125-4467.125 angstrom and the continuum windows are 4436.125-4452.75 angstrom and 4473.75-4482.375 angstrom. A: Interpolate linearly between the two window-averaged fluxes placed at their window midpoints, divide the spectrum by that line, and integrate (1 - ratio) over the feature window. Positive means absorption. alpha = 1.3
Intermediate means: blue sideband 28.9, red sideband 30.5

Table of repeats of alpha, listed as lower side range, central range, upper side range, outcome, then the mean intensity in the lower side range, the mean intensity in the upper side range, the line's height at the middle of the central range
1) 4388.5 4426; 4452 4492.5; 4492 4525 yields 1.1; 26.2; 32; 29.9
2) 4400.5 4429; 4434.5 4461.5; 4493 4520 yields 0.8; 26.7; 32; 28.6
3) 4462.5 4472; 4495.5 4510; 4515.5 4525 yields -0.7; 28.7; 31.8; 30.8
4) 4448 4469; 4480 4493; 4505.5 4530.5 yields -0.4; 27.6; 31.4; 29.4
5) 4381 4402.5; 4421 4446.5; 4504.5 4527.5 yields -1.0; 24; 32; 26.7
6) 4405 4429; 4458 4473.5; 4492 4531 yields 0.7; 27.3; 31.4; 29.4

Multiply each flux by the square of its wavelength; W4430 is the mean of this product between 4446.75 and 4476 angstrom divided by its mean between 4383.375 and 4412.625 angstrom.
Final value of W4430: 1.19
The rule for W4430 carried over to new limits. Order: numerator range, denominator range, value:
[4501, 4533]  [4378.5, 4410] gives 1.38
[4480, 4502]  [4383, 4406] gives 1.34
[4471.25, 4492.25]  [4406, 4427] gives 1.15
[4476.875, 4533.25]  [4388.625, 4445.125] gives 1.21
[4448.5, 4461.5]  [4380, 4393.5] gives 1.23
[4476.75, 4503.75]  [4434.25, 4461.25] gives 1.13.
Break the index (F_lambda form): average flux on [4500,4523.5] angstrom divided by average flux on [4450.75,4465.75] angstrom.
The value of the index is 1.2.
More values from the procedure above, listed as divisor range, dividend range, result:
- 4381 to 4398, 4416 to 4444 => 1.17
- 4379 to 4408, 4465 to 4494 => 1.27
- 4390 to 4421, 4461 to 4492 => 1.14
